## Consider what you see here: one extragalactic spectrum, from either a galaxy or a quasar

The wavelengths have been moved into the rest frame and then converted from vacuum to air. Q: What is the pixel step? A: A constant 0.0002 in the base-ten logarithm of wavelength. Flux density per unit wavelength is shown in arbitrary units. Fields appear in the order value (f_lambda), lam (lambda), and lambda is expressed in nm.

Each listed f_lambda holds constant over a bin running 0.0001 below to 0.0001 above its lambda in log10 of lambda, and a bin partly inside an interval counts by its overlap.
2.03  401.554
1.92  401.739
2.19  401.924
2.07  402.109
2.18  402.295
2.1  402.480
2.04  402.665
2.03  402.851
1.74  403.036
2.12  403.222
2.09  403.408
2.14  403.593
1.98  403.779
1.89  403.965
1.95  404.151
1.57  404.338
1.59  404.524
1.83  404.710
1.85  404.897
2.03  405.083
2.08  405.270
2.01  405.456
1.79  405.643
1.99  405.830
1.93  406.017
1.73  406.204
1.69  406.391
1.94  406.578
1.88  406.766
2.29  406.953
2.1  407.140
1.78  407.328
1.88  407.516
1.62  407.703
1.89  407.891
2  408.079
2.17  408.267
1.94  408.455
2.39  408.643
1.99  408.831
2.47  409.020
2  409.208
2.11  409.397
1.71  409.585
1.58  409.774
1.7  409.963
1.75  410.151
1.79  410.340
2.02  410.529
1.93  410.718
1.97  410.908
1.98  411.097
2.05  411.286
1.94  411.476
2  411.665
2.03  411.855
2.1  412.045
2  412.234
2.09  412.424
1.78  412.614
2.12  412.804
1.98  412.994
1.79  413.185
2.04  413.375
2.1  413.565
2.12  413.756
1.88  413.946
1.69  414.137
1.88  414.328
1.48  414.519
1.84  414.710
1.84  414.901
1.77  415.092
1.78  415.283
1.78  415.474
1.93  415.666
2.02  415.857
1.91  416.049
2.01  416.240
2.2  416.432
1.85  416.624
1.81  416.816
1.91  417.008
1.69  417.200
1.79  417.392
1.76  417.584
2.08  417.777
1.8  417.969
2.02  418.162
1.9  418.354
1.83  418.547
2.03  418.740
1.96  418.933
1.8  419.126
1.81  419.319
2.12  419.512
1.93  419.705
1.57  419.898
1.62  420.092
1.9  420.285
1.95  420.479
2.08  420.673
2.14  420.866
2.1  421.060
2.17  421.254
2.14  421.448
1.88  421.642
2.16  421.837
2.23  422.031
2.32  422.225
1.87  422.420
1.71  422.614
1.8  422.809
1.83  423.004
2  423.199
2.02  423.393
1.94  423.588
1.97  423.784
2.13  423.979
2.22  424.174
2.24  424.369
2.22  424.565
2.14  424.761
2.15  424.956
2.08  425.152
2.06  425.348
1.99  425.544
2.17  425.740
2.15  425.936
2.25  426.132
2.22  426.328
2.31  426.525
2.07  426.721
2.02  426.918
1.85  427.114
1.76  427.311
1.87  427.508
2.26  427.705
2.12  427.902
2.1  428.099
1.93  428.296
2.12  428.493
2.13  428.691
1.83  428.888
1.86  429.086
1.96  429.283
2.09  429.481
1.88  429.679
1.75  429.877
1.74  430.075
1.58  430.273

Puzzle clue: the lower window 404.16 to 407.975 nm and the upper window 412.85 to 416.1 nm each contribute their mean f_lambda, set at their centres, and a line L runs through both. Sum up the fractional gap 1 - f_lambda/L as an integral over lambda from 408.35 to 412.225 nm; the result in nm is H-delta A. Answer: -0.20 nm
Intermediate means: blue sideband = 1.88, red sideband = 1.88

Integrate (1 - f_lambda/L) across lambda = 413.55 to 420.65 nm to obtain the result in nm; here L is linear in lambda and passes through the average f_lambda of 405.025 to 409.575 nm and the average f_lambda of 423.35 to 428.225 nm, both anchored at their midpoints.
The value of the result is 0.578 nm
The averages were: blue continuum 1.98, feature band 1.87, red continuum 2.09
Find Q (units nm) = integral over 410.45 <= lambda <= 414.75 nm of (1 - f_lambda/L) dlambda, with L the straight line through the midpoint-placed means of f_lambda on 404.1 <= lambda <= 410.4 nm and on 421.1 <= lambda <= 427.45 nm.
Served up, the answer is 0.02 nm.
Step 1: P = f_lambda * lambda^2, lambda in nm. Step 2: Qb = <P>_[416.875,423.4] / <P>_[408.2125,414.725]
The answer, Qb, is 1.03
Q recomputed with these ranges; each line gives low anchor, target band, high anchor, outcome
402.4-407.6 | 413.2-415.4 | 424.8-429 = 0.15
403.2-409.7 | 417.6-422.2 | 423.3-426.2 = 0.23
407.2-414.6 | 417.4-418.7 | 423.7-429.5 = 0.07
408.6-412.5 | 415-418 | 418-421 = 0.08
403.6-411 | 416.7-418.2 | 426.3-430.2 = 0.08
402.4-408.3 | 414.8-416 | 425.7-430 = 0.07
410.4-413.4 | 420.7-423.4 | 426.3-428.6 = 0.00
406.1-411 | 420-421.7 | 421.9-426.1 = 0.03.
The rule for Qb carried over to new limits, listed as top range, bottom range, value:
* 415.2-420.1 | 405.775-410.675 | 1.02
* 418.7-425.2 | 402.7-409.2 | 1.11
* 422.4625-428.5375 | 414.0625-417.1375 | 1.16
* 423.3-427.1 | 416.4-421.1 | 1.15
